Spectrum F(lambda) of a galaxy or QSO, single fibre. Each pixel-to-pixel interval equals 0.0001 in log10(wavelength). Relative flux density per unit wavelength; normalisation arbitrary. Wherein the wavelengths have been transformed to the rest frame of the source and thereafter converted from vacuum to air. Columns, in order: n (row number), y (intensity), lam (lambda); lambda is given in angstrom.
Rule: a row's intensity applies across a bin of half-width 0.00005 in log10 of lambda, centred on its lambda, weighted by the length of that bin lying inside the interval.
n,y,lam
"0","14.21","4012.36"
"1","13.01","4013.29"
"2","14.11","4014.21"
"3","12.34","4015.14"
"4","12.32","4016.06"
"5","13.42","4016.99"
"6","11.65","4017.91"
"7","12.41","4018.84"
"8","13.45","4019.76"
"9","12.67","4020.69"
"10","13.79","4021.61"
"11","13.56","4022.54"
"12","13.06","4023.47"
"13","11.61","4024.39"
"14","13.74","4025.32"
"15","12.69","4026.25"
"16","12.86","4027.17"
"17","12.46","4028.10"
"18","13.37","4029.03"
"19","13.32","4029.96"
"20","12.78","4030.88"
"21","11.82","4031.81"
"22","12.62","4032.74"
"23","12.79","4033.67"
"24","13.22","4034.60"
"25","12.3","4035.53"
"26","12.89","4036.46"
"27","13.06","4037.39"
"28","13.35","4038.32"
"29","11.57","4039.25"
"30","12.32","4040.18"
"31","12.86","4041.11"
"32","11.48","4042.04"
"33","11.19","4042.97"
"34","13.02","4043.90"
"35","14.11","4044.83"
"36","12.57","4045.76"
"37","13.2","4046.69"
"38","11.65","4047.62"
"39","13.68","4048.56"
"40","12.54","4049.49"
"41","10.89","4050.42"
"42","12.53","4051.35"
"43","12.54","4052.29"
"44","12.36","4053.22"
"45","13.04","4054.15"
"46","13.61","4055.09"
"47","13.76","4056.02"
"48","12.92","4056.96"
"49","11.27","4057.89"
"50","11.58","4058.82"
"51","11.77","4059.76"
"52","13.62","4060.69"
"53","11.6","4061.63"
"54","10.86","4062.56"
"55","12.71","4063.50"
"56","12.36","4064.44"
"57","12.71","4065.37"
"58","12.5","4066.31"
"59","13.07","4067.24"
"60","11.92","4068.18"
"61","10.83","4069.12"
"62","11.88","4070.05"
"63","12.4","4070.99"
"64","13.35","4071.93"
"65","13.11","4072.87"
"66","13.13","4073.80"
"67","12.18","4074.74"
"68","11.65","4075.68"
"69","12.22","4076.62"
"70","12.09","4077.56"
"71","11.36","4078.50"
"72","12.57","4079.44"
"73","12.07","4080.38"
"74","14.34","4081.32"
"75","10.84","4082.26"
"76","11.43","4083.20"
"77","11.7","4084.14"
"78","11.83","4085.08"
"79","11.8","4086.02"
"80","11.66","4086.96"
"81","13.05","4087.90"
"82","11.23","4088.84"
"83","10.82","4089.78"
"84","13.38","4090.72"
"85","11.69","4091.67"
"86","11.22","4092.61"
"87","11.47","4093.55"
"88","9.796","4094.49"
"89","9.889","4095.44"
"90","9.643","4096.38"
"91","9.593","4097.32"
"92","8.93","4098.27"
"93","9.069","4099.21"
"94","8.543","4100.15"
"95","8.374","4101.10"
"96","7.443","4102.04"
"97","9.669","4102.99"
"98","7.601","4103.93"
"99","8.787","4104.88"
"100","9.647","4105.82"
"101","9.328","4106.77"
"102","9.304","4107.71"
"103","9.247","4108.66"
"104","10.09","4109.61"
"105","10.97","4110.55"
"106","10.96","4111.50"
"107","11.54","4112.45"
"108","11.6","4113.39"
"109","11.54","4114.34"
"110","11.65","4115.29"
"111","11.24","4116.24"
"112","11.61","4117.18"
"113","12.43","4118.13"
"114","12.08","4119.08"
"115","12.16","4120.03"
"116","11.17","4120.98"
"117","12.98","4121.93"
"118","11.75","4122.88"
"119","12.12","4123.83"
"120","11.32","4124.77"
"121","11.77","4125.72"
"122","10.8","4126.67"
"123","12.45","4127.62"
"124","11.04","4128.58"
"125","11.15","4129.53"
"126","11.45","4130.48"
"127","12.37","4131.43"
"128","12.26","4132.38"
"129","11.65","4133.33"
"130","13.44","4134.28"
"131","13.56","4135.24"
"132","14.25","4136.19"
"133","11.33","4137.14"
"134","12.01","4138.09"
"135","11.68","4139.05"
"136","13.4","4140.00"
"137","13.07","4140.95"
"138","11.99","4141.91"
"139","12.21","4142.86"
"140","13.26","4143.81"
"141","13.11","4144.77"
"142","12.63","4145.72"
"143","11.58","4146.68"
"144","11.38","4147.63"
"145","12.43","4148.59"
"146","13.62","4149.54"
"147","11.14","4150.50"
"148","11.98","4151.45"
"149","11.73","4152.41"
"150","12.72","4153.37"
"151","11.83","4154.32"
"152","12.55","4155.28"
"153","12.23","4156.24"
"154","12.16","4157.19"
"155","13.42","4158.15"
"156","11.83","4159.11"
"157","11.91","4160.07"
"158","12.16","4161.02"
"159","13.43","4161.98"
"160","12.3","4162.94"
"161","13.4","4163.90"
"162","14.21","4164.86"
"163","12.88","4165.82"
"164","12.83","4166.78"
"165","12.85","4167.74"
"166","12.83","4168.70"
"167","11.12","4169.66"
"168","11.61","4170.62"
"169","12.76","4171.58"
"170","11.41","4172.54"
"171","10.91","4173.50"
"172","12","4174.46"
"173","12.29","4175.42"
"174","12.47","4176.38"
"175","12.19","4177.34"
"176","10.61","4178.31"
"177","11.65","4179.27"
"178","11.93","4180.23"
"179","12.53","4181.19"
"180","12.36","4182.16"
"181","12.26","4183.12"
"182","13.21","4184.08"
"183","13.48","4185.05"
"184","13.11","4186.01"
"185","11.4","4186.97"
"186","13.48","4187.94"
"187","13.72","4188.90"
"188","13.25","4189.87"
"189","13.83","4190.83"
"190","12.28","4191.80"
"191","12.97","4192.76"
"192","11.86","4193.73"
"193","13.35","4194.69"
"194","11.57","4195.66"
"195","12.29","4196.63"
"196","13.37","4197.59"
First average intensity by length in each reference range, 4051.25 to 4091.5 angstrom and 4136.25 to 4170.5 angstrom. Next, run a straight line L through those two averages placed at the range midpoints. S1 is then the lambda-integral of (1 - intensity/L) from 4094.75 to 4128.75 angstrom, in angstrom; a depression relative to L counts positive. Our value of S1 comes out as 5.1 angstrom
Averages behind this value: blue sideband 12.3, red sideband 12.4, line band 10.5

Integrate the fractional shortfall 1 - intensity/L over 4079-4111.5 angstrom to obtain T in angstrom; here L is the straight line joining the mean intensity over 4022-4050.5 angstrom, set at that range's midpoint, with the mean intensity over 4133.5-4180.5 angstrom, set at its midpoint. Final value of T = 5.3 angstrom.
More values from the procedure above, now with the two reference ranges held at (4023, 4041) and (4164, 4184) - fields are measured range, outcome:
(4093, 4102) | 2.2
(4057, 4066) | 0.4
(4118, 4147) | 0.4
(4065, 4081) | 0.3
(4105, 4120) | 1.9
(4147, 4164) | 0.0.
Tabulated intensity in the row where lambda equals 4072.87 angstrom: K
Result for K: 13.11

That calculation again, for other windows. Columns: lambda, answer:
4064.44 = 12.36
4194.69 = 13.35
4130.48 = 11.45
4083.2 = 11.43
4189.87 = 13.25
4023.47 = 13.06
